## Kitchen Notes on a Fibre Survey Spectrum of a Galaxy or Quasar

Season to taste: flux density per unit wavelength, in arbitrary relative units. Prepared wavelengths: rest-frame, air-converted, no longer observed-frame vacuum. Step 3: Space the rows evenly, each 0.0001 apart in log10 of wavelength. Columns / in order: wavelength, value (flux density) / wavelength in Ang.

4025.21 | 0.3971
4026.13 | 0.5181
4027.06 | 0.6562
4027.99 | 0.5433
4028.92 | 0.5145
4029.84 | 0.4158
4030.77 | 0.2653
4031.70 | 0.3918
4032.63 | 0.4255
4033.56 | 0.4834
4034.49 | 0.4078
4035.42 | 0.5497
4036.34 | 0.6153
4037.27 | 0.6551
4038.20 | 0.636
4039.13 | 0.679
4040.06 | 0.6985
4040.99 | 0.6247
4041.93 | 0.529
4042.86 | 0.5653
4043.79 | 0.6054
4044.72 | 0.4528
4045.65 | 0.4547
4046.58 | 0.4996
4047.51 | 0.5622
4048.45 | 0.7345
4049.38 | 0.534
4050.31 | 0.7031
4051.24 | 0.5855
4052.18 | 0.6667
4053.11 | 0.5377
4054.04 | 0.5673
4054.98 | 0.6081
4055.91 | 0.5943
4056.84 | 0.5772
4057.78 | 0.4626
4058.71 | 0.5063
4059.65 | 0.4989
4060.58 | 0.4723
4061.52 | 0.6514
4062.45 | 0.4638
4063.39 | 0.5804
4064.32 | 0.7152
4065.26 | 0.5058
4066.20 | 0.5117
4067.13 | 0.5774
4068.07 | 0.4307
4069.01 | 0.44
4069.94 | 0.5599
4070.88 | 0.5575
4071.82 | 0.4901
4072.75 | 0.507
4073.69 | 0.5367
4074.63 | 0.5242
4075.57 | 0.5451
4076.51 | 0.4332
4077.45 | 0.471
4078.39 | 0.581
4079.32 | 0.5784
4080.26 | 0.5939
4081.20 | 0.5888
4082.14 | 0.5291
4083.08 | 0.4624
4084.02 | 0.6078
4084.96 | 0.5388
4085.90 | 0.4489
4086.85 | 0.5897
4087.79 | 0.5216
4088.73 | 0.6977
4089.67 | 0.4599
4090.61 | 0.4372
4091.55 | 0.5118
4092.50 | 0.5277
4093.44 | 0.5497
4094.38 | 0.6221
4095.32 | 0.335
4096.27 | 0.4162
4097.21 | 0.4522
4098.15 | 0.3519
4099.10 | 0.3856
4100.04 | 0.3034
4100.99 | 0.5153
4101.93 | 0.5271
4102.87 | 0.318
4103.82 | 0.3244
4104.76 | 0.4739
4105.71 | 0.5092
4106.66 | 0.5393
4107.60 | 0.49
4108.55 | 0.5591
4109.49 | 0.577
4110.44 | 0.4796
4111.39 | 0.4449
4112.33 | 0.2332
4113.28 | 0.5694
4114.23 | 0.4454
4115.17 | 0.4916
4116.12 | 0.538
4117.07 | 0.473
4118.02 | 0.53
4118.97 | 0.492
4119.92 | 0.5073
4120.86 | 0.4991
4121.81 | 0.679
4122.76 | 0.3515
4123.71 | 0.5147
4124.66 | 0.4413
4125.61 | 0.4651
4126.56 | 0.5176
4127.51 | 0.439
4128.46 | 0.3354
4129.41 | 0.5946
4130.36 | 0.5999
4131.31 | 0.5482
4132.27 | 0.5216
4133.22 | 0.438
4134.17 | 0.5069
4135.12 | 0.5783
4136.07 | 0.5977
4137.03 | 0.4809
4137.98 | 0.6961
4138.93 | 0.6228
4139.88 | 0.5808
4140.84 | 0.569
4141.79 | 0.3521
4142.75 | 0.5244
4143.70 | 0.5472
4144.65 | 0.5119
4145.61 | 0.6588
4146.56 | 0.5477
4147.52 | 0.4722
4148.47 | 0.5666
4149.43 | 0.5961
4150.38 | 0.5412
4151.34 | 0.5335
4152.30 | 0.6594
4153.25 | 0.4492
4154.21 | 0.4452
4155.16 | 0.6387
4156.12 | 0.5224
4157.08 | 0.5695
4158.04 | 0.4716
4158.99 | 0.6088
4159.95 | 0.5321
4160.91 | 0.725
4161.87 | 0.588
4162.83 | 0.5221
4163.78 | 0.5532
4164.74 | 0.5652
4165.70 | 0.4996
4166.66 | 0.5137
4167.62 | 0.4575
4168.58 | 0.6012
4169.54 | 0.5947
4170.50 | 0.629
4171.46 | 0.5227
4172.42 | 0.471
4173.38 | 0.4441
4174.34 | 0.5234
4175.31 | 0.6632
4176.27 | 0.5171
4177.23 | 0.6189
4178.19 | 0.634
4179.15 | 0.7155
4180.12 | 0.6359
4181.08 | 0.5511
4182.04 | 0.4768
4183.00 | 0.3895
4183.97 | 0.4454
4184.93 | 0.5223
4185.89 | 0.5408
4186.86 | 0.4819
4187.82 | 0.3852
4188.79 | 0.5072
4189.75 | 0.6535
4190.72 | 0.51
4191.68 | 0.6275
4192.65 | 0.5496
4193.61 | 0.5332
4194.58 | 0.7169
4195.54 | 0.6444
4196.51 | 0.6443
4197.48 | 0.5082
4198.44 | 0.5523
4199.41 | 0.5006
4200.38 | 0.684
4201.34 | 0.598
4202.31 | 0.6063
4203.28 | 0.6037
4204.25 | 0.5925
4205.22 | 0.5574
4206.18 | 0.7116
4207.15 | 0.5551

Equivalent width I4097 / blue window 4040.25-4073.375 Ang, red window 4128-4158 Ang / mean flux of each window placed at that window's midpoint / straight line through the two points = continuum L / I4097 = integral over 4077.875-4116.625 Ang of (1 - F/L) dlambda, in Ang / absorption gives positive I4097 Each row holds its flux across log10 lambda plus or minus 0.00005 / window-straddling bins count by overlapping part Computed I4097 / 4.0 Ang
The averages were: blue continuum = 0.553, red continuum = 0.541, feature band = 0.491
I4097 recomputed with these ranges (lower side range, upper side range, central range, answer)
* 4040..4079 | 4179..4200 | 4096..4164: 4.8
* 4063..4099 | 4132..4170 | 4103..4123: 1.8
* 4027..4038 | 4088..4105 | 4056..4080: -2.9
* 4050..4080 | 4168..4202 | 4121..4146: 1.3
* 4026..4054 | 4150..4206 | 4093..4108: 3.0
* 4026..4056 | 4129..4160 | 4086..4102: 2.0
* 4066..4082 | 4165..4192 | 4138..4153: -0.5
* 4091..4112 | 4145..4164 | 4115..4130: 0.2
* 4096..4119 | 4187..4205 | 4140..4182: -2.0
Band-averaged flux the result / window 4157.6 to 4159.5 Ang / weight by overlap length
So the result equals 0.543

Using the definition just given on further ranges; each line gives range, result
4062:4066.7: 0.556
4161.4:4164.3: 0.556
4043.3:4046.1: 0.506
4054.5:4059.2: 0.549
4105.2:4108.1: 0.511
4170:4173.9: 0.518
